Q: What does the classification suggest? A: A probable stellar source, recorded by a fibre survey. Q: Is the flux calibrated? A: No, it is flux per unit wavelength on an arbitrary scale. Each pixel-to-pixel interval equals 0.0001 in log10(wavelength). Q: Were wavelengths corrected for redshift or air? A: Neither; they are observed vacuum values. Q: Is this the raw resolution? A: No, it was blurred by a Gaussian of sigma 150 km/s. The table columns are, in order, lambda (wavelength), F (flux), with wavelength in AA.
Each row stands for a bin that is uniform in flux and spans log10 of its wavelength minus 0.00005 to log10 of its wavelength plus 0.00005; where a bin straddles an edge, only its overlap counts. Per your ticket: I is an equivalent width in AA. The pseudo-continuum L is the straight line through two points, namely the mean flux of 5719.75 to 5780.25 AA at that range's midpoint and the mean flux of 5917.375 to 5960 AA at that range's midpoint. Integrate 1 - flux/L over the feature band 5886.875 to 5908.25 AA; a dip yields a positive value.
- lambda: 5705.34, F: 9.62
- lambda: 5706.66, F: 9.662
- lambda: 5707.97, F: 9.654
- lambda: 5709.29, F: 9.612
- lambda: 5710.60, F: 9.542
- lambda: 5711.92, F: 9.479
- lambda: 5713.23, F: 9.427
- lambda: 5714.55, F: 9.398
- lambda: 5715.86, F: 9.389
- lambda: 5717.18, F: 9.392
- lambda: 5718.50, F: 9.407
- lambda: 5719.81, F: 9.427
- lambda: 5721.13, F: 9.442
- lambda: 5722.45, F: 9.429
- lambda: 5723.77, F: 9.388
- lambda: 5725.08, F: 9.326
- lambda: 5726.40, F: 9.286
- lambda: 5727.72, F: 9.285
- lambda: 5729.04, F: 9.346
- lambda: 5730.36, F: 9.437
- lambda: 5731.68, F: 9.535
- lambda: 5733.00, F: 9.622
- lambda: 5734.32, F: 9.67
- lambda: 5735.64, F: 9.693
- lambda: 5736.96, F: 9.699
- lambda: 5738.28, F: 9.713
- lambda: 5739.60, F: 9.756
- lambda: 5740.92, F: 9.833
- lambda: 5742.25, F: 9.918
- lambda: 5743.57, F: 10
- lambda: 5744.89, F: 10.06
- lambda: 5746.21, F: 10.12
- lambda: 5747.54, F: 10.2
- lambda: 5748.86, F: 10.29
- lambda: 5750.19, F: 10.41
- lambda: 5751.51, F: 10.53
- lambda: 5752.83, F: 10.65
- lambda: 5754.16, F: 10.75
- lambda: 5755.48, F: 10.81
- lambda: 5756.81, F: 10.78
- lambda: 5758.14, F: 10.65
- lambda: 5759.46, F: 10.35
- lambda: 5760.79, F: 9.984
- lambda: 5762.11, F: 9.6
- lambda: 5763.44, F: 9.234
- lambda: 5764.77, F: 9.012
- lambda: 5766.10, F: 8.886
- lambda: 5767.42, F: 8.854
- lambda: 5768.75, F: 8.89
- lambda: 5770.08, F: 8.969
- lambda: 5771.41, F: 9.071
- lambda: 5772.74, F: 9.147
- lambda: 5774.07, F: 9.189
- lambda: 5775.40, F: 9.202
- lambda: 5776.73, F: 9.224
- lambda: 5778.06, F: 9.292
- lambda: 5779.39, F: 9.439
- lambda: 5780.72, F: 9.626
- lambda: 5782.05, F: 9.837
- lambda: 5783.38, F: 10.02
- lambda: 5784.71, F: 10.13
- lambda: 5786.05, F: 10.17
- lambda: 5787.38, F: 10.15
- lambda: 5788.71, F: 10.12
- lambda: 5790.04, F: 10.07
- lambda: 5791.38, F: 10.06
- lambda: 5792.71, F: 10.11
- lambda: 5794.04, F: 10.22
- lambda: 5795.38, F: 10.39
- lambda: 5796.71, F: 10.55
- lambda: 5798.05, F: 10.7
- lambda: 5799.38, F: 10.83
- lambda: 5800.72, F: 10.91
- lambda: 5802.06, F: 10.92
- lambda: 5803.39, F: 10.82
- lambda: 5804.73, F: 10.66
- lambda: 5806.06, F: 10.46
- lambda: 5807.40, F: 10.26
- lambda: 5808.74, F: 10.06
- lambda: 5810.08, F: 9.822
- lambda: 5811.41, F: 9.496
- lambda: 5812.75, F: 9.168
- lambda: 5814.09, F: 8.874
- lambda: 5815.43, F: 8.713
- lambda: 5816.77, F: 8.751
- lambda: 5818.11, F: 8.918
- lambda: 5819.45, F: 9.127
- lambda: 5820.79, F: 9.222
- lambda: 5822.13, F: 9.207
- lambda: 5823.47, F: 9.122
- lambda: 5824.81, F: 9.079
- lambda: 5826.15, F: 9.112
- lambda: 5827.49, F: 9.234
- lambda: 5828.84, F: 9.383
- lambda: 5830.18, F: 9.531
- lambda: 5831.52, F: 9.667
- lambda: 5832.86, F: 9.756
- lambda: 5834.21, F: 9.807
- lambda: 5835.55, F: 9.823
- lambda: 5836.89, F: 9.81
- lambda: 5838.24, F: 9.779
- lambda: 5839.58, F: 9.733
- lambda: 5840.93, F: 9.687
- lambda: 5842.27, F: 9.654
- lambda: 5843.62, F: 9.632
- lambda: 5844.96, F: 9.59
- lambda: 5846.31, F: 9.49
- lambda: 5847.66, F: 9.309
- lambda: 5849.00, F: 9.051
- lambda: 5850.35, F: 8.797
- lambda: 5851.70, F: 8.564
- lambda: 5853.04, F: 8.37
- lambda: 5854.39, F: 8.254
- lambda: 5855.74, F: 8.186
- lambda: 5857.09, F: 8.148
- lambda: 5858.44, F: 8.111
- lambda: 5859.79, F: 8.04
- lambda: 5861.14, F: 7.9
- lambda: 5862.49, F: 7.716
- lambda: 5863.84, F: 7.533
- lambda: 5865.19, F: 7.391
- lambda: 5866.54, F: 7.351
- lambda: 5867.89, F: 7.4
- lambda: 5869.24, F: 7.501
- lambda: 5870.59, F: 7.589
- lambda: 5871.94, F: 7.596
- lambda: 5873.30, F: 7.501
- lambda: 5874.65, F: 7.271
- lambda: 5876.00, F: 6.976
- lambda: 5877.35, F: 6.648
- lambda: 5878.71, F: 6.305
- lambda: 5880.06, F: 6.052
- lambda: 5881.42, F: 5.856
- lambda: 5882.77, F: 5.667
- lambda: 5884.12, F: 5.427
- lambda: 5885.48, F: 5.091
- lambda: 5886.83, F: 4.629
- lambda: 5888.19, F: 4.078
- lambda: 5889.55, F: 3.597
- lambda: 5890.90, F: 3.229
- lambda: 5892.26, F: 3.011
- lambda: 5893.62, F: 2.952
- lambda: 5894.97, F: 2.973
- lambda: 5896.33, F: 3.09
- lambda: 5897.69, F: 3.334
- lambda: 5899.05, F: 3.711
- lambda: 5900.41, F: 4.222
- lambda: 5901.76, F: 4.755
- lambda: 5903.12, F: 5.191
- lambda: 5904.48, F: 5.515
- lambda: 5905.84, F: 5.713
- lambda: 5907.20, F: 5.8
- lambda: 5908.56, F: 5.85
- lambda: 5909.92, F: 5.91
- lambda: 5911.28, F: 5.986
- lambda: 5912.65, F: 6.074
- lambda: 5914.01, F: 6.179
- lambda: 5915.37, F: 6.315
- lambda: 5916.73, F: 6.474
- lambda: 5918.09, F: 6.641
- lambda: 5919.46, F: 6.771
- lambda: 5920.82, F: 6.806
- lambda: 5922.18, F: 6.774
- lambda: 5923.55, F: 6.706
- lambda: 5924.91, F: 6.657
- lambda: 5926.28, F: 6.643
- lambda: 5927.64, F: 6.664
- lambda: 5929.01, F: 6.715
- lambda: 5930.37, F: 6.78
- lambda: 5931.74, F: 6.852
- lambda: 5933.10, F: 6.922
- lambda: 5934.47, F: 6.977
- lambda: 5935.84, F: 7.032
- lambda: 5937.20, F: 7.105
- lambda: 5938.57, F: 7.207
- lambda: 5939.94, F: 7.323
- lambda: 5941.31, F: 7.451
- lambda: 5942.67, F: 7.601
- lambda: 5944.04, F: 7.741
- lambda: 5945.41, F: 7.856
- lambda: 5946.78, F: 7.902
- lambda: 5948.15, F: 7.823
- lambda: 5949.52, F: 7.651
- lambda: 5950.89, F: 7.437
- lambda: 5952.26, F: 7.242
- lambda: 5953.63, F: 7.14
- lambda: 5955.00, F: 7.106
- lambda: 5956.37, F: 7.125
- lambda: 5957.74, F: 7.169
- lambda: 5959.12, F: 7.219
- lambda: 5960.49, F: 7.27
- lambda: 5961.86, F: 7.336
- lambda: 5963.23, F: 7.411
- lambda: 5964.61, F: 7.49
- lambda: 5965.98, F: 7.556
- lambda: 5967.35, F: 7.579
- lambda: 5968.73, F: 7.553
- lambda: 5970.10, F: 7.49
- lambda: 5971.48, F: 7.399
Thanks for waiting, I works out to 9.88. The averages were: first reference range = 9.68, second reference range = 7.13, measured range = 4.13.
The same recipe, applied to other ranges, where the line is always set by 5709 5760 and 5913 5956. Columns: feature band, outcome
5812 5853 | -4.12 AA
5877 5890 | 4.07 AA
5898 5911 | 4.00 AA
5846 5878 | 0.52 AA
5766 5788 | -0.48 AA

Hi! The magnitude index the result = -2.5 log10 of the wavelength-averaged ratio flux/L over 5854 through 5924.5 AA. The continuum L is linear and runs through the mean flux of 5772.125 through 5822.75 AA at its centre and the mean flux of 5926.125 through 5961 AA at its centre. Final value 0.34 mag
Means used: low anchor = 9.84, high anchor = 7.24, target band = 6.03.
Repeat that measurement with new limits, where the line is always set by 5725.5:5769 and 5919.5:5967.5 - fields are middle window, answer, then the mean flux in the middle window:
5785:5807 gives -0.138 mag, 10.4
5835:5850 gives -0.121 mag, 9.58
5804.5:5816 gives -0.081 mag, 9.7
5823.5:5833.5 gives -0.075 mag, 9.38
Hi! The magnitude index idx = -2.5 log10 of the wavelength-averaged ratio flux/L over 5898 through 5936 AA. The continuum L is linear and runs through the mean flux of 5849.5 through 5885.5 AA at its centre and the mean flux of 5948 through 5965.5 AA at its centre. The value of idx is 0.20 mag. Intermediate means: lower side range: 7.35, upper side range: 7.33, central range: 6.13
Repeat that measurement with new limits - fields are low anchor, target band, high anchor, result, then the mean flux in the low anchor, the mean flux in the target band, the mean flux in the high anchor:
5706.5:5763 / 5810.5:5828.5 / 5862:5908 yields -0.224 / 9.81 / 9.09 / 5.54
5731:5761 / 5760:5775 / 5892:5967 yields 0.060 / 10.1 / 9.17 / 6.41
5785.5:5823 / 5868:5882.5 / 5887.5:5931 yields -0.010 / 9.95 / 6.91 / 5.35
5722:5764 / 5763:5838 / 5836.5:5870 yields -0.051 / 9.92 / 9.66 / 8.58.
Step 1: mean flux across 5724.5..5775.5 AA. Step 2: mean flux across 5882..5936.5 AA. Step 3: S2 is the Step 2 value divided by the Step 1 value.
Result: 0.6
